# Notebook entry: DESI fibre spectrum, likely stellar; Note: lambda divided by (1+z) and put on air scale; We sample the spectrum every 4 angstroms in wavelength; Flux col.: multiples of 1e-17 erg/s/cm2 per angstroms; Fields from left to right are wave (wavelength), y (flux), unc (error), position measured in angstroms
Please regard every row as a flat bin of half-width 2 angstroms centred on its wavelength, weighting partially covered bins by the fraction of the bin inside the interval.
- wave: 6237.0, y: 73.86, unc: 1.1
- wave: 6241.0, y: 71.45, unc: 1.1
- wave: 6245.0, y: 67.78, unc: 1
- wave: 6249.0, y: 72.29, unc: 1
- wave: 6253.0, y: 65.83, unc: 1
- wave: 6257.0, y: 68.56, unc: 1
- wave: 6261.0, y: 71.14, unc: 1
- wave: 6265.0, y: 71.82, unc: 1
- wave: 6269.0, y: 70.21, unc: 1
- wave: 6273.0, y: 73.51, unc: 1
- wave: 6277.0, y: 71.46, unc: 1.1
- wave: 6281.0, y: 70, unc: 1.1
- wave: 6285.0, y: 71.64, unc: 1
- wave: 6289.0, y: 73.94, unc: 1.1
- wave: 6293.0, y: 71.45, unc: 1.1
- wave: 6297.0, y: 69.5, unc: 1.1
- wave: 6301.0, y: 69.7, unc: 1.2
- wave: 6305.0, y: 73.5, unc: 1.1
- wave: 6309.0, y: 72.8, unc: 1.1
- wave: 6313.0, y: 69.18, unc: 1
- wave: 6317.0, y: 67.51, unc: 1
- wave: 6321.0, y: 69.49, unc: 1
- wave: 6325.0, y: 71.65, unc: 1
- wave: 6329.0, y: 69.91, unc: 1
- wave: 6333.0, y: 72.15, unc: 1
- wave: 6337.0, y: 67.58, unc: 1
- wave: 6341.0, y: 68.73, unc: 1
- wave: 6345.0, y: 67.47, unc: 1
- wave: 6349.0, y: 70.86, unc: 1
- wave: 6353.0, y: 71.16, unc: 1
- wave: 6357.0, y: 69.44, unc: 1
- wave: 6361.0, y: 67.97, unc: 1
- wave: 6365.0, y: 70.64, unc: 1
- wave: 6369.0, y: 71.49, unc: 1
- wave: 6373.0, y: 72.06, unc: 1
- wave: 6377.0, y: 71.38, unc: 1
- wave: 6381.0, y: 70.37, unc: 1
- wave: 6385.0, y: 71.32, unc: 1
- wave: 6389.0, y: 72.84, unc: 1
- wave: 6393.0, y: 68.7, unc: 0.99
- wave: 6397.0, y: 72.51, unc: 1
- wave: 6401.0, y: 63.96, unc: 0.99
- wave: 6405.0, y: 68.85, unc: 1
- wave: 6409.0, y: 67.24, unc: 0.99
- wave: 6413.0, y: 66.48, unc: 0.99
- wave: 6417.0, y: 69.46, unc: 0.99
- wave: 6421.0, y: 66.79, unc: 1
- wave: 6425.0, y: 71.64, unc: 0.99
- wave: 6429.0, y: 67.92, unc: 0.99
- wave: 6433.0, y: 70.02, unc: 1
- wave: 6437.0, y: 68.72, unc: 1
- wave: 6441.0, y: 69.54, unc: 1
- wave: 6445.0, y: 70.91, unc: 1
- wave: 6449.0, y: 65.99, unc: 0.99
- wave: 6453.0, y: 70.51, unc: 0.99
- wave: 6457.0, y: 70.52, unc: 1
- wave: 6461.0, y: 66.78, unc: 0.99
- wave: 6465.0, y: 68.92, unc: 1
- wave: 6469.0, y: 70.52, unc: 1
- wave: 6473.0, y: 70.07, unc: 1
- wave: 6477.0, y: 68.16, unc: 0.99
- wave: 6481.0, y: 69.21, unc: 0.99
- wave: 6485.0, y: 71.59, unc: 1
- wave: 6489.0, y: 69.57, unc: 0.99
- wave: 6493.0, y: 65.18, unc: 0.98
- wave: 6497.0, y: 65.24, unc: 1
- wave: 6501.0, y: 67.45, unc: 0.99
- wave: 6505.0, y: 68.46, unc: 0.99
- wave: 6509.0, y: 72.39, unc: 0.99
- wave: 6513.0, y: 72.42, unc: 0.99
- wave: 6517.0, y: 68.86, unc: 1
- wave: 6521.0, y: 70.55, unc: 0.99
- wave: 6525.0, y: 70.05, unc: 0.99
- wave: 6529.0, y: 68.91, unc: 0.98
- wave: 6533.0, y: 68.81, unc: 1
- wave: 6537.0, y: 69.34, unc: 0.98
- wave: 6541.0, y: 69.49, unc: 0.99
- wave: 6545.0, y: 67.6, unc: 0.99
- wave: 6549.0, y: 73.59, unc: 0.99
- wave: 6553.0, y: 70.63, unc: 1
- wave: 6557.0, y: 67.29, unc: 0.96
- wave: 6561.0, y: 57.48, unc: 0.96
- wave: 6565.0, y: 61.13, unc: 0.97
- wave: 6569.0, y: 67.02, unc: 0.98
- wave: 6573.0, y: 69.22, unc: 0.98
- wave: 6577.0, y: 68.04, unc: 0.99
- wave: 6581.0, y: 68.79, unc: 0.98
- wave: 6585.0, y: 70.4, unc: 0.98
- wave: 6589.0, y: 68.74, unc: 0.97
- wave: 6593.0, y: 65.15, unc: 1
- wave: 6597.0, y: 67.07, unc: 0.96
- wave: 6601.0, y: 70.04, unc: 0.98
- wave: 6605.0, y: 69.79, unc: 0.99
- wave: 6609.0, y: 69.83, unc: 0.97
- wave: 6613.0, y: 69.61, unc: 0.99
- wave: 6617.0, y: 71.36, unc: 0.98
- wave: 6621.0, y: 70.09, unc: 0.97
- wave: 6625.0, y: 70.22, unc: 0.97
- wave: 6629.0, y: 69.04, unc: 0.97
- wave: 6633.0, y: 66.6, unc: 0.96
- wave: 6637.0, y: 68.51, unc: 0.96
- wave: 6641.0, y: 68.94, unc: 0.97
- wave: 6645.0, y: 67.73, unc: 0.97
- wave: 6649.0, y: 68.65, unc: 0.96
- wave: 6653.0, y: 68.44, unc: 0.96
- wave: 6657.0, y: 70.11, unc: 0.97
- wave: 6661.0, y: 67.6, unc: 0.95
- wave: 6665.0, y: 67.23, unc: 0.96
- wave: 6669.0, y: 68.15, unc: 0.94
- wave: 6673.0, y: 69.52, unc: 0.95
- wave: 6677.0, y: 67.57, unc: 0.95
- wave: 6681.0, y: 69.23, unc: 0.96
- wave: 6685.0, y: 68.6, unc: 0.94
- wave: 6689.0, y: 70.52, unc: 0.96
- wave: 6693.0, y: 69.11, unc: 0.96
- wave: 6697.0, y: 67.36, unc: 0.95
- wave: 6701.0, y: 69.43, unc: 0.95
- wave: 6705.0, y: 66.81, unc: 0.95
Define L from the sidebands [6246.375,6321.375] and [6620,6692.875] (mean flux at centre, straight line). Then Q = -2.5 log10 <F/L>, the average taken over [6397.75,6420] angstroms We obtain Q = 0.04 mag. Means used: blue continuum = 70.7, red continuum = 68.7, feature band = 67.5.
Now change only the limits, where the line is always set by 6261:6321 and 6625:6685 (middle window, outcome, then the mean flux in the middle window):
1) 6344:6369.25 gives 0.01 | 69.8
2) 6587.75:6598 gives 0.03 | 66.9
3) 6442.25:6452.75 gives 0.02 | 68.9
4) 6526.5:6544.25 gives 0.00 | 69.1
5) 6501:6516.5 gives -0.01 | 70.4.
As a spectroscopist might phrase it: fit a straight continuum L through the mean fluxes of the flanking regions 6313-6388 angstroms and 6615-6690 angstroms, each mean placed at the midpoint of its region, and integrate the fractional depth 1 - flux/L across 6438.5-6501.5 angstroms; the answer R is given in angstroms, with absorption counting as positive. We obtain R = 0.7 angstroms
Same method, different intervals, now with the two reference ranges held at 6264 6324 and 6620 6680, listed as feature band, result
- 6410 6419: 0.3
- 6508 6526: -0.3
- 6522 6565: 0.8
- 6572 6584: 0.0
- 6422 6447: 0.1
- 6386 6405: 0.2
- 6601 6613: -0.2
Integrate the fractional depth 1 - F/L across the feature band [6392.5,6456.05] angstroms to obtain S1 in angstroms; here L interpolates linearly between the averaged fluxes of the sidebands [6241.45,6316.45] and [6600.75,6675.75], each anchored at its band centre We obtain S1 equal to 1.2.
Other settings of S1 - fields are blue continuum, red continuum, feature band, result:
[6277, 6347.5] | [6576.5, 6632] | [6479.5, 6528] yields 0.2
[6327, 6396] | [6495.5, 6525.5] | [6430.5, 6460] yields 0.2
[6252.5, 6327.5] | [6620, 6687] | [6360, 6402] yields -0.2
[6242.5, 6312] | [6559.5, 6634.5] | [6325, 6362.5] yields 0.3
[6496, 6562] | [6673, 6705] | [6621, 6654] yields 0.1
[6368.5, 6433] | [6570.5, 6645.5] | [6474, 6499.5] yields 0.4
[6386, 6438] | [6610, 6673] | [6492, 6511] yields 0.3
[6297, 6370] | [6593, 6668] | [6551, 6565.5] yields 1.0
